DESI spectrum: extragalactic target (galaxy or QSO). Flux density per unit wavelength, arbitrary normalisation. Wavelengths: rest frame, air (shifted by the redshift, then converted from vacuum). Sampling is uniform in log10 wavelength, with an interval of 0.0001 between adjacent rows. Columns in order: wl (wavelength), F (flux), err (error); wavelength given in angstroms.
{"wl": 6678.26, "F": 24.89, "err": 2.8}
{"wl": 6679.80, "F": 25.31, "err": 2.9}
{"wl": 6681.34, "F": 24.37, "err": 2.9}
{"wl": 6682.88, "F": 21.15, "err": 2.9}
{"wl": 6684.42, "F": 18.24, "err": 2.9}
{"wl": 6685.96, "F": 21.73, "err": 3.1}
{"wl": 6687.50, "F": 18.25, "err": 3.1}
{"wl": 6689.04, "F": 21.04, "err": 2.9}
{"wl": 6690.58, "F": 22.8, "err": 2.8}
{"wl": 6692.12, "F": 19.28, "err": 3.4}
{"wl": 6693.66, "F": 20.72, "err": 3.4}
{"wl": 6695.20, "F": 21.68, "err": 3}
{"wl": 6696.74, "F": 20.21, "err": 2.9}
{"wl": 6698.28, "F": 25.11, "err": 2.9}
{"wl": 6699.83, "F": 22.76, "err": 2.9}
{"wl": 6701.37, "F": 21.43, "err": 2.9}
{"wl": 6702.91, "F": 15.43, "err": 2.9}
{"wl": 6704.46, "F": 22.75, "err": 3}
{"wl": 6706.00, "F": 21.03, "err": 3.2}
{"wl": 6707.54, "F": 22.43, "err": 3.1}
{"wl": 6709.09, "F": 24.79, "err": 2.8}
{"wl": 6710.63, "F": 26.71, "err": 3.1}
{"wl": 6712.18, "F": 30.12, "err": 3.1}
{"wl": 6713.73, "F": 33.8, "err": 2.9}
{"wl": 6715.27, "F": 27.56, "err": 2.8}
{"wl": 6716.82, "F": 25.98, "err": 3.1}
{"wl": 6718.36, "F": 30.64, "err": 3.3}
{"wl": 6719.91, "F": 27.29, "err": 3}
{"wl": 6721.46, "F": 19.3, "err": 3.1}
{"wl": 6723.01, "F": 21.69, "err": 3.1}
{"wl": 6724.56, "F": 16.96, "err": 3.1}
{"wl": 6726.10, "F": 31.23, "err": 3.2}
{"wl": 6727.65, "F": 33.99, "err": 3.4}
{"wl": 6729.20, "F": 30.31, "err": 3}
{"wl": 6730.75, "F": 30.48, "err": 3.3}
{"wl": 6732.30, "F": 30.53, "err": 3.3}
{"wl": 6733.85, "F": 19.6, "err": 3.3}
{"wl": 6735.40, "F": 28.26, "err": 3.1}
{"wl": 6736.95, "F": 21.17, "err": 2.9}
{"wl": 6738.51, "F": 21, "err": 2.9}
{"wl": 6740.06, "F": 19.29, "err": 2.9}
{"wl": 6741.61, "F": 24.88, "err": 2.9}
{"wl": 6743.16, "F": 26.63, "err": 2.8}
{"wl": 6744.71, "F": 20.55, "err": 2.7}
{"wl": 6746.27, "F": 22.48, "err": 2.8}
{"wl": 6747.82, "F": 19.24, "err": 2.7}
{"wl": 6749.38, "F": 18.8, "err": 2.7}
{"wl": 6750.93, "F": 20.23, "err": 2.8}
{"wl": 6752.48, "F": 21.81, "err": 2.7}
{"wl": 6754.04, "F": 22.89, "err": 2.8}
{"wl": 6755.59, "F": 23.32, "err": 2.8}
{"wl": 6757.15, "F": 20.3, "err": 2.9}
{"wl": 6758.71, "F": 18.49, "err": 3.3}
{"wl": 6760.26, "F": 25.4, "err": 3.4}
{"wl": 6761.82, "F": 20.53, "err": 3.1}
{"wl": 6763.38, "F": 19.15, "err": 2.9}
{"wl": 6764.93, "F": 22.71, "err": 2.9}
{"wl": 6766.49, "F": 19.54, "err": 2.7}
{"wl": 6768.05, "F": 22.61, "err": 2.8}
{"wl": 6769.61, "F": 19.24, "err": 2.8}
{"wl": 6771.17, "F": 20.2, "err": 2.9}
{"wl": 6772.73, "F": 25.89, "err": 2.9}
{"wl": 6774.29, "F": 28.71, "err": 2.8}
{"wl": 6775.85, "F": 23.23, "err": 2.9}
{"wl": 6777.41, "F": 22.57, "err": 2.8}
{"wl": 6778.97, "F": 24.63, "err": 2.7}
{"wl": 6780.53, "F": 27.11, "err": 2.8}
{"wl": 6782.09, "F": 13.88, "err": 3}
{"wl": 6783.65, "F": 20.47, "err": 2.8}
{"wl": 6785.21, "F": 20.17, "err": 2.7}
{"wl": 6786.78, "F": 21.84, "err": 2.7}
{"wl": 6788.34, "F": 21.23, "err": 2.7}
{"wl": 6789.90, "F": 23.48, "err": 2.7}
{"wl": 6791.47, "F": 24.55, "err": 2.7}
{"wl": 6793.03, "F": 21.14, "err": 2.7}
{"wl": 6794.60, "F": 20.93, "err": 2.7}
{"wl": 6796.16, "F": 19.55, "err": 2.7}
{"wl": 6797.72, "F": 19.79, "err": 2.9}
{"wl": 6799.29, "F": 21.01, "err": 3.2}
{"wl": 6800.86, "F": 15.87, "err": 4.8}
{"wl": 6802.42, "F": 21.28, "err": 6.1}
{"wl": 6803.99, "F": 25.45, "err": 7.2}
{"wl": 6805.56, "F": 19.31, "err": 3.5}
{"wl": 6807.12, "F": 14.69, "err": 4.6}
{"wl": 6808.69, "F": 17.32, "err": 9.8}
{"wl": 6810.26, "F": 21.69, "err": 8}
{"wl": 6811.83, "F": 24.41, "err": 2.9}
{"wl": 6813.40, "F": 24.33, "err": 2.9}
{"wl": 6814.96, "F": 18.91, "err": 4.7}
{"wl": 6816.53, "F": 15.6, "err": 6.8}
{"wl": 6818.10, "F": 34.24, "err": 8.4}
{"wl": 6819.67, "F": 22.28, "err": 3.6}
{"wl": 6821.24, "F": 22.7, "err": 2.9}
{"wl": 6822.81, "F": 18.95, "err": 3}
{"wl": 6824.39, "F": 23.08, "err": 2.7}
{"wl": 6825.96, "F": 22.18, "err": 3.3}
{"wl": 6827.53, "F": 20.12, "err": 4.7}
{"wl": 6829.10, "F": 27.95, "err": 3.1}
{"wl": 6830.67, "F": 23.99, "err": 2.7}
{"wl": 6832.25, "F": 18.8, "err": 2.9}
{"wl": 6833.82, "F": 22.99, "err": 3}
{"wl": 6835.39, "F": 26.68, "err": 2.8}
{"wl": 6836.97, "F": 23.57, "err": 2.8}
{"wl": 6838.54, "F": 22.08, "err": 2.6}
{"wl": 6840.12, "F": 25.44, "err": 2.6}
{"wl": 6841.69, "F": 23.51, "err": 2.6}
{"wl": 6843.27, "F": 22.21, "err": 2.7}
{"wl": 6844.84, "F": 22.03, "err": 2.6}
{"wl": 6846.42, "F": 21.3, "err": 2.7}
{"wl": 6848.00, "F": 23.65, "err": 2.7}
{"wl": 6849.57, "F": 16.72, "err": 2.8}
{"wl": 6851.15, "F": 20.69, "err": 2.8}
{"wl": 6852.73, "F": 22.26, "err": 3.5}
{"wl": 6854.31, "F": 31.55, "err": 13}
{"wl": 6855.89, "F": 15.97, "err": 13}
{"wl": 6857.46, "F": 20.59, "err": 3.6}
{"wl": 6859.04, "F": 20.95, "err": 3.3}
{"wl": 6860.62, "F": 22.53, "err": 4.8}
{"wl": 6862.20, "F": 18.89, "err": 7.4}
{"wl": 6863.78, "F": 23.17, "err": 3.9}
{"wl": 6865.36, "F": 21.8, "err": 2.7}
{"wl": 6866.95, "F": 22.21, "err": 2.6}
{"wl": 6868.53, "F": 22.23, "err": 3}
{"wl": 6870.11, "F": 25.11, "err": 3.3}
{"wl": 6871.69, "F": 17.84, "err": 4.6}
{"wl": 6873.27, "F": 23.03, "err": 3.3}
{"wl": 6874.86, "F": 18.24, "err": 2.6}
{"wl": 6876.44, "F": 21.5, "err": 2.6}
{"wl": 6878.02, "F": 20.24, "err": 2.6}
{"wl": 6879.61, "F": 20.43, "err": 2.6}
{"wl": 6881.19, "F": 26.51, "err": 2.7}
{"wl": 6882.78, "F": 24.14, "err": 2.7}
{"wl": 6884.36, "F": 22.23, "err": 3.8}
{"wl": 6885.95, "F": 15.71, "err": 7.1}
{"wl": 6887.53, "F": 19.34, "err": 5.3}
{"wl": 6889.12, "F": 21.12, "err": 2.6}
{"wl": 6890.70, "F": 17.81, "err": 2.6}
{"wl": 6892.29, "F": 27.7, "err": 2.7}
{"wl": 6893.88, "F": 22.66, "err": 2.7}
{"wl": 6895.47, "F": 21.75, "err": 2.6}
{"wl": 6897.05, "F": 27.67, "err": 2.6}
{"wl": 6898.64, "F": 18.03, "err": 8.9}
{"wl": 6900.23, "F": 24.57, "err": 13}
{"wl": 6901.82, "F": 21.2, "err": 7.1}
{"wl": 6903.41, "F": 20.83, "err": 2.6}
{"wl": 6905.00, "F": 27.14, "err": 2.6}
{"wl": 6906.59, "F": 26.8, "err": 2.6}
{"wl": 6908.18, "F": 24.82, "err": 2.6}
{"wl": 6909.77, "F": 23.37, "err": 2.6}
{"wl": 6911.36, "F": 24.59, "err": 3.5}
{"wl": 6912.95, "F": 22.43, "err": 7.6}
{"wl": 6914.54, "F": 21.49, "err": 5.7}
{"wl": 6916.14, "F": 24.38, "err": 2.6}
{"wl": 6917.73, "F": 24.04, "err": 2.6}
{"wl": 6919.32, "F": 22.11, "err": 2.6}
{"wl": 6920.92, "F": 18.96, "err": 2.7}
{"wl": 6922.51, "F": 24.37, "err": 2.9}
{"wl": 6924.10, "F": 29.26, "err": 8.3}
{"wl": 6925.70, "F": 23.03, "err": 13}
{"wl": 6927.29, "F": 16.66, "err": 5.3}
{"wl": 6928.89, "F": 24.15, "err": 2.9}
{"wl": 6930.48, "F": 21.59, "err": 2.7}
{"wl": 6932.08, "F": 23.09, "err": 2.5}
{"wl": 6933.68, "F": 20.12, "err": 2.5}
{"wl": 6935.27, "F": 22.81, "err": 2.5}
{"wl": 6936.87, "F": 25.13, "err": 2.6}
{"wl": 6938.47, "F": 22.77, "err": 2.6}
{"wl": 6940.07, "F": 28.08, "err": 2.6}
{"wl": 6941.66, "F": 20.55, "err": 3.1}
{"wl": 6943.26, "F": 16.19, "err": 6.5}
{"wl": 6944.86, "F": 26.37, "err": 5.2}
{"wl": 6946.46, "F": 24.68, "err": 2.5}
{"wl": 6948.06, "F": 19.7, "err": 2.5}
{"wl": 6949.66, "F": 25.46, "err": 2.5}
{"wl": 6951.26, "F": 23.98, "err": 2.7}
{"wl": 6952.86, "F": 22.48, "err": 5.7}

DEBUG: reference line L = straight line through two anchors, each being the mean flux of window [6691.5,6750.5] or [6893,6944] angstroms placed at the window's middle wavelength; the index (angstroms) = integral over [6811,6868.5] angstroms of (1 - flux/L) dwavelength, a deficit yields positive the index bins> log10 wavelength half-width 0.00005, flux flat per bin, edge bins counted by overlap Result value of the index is 2.4 angstroms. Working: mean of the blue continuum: 24.1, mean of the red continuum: 23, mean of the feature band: 22.4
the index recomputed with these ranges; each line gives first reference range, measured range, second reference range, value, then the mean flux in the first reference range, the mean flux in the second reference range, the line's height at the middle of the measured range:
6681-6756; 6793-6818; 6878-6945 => 2.9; 23.5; 22.7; 23.1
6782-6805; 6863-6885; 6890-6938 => 0.3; 20.9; 23.1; 22.4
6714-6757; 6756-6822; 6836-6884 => 5.0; 24.4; 22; 23.4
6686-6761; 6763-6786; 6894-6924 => 1.4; 23.5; 23.4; 23.5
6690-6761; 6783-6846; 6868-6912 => 3.0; 23.7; 22.4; 23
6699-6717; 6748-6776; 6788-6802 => 0.6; 24.5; 20.8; 22.2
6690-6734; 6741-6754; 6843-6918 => 1.3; 24.8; 22.2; 24.2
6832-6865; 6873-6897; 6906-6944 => 1.0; 22.2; 22.9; 22.6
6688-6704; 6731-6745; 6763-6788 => -1.5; 21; 22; 21.6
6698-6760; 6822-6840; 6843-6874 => -0.5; 24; 21.7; 22.2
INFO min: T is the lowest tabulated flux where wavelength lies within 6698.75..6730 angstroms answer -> 15.43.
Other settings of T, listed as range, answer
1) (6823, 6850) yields 16.72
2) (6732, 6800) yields 13.88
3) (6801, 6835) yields 14.69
